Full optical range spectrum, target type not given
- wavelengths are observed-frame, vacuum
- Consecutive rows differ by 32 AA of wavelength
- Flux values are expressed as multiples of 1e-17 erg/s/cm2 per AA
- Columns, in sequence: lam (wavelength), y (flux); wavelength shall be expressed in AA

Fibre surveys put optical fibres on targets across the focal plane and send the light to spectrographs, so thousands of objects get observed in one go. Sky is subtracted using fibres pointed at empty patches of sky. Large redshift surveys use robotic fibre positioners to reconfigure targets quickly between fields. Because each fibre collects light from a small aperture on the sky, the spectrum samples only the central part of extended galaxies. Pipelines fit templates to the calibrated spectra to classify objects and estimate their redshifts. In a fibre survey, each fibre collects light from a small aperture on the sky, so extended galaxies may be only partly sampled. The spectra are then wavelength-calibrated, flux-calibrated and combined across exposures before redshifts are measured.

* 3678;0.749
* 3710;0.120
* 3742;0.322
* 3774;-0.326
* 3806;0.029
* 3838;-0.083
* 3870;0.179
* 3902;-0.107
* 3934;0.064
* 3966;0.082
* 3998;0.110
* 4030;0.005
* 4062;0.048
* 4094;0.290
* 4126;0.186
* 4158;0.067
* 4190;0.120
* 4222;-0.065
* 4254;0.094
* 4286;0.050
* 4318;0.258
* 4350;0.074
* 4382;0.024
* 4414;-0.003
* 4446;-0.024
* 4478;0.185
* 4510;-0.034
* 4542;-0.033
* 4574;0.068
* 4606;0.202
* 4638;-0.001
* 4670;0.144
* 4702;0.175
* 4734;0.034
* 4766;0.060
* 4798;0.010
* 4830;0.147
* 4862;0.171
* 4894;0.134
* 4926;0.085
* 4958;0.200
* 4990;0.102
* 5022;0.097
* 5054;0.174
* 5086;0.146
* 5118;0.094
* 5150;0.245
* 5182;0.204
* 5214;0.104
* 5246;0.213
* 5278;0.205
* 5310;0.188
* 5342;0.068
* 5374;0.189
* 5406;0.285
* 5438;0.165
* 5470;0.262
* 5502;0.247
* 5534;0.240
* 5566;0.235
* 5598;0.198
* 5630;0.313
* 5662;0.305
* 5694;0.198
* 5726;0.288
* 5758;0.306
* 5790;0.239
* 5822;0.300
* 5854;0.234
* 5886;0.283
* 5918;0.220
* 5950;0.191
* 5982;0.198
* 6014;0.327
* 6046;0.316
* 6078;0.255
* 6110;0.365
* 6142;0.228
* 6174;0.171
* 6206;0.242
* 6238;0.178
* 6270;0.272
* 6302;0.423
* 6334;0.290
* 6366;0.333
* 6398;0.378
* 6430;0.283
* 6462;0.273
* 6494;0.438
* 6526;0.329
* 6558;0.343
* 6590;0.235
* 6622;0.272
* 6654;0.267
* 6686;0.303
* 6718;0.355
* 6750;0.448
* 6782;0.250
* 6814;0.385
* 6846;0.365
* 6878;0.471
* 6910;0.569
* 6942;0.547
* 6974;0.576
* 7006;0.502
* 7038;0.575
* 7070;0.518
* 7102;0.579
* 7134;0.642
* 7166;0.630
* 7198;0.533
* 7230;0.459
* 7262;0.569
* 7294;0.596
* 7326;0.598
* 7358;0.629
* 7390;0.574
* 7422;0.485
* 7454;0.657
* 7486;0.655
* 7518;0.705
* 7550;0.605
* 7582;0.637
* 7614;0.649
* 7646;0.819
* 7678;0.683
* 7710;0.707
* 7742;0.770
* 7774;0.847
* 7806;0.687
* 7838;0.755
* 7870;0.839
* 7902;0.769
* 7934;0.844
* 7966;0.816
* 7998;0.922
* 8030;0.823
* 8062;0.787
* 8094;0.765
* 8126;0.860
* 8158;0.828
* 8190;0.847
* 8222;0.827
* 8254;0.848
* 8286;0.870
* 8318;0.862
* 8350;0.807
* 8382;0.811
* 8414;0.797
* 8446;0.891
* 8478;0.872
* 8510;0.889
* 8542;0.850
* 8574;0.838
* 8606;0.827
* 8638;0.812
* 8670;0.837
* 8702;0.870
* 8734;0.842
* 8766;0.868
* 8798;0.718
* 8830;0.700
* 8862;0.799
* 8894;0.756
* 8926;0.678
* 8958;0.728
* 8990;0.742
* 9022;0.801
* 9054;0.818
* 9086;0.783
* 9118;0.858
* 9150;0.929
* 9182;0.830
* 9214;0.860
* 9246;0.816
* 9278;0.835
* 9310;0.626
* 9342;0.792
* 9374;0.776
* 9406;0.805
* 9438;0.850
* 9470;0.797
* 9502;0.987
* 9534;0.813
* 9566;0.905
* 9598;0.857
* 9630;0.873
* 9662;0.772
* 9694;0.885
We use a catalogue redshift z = 0.722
